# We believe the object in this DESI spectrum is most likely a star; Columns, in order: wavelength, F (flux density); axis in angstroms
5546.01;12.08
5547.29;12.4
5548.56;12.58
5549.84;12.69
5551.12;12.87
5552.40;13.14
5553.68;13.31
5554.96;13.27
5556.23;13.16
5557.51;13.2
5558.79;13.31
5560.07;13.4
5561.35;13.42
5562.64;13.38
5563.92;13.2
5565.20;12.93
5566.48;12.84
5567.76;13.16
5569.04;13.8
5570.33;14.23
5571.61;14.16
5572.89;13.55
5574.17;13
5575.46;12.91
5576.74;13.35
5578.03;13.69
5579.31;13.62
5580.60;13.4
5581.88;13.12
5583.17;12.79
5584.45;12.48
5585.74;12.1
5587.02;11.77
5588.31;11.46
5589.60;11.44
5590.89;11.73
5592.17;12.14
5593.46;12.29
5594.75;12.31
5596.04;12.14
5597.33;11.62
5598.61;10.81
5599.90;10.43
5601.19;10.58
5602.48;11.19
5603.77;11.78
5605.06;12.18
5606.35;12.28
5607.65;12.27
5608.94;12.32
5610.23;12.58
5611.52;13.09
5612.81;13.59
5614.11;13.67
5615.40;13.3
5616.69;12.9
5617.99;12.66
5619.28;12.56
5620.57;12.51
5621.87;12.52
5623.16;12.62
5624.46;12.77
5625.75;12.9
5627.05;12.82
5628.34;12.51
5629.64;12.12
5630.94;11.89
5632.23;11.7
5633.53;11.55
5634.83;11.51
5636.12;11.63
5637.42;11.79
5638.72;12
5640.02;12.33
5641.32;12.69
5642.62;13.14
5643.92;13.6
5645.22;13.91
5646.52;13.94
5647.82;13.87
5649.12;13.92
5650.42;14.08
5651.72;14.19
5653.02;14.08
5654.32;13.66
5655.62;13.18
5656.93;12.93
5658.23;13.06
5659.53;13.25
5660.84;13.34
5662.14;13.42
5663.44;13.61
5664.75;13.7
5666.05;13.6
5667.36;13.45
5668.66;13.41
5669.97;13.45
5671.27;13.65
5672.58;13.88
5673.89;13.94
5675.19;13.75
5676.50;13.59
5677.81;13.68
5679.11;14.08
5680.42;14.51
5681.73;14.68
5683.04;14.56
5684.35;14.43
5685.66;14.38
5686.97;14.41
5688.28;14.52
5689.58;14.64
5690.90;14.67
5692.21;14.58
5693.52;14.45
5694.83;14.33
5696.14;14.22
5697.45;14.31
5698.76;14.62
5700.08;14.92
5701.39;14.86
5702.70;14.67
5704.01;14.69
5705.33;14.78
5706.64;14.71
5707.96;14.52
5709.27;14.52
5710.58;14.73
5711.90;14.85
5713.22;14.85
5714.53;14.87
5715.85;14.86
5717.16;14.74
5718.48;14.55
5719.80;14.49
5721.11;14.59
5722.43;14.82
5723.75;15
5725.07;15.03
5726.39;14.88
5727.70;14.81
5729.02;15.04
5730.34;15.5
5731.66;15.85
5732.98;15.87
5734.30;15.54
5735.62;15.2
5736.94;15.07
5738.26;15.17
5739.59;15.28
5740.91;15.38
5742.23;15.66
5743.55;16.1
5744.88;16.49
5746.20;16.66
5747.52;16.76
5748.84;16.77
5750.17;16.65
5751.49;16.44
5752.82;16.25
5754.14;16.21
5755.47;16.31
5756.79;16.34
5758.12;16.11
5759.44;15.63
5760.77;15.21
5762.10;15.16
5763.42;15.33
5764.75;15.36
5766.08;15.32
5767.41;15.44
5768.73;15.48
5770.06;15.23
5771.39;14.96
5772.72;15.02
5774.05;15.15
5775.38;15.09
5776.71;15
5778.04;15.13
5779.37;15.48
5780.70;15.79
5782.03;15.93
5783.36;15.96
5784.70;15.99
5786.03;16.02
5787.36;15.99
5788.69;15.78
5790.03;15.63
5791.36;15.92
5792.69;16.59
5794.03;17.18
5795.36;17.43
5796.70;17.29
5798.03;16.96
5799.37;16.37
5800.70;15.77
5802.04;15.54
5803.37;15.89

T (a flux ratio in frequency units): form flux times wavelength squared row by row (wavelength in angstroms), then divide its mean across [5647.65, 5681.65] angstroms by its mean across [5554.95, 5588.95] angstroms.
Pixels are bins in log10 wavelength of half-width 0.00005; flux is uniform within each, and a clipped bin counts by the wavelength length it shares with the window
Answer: 1.08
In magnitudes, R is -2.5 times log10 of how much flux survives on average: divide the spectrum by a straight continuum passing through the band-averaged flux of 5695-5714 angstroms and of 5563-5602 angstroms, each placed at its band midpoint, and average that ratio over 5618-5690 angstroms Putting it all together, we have 0.040 mag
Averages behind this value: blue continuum 12.6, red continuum 14.7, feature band 13.3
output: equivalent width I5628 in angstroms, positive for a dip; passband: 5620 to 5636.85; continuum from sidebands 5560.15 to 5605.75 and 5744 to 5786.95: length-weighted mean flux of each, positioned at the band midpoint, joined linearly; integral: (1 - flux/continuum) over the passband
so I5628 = 1.4 angstroms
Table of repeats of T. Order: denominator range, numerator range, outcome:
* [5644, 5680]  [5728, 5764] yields 1.19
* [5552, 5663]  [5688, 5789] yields 1.25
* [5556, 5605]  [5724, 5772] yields 1.32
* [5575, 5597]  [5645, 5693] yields 1.15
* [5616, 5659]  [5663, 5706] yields 1.13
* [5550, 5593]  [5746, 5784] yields 1.29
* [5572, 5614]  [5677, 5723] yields 1.23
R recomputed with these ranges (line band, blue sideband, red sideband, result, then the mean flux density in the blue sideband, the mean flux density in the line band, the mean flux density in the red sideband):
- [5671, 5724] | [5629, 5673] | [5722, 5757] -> 0.00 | 13.1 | 14.5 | 15.7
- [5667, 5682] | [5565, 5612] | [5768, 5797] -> 0.01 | 12.5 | 13.8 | 15.8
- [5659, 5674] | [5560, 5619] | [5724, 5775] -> 0.04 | 12.6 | 13.5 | 15.6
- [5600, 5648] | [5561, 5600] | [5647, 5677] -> 0.06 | 12.7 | 12.5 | 13.6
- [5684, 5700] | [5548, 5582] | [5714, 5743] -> 0.02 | 13.3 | 14.5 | 15.1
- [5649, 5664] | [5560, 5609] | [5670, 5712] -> 0.02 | 12.5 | 13.6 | 14.4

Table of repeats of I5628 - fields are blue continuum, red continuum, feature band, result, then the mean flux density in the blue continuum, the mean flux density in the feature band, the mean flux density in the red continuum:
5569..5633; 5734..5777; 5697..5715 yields 0.0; 12.5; 14.7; 15.7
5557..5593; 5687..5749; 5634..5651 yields 1.2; 13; 12.9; 15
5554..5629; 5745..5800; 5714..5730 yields 0.2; 12.7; 14.8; 15.9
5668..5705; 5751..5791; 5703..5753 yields -1.2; 14.3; 15.3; 15.6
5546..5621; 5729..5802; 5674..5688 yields 0.2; 12.7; 14.2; 15.8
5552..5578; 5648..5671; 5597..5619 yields 2.0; 13.3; 12.2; 13.6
